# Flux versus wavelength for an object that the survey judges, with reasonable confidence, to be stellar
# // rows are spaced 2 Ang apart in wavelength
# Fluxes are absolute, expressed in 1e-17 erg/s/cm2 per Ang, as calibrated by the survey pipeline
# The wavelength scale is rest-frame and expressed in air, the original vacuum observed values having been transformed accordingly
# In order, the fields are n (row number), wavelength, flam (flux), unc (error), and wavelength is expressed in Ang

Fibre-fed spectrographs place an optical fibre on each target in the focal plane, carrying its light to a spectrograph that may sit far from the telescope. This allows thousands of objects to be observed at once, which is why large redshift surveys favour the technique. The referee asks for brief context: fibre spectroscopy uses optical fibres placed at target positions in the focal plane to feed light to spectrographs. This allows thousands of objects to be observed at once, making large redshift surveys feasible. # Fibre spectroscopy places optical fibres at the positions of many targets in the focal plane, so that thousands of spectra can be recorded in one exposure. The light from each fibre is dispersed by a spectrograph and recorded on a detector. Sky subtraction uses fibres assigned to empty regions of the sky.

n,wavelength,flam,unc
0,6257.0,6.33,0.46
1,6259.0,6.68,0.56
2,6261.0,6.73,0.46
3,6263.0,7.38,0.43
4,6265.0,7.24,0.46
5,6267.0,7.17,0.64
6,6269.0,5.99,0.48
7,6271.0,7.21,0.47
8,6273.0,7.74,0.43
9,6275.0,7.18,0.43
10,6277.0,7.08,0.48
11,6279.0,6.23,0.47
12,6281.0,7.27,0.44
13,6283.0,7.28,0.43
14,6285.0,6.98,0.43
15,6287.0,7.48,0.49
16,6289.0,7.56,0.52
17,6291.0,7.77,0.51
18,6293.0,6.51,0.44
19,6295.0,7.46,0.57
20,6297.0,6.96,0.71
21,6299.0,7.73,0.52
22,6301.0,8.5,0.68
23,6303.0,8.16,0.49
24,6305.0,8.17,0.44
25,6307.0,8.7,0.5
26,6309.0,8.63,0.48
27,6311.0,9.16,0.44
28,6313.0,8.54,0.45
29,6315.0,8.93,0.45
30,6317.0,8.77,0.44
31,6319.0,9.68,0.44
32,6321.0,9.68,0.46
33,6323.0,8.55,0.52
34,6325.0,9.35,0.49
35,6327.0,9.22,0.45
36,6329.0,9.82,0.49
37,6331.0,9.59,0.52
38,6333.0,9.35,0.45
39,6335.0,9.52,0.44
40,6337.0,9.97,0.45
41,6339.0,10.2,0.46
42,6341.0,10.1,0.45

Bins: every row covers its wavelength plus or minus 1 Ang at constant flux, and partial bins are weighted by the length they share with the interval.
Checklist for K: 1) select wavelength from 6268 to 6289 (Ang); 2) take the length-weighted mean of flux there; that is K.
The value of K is 7.07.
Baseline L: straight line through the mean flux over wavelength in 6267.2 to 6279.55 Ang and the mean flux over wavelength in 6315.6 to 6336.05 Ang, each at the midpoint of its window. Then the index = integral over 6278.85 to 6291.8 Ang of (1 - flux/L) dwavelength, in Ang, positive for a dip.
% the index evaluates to 0.37 Ang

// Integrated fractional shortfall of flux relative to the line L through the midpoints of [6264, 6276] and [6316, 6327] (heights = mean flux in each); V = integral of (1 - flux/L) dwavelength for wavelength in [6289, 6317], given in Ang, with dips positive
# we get 1.2 Ang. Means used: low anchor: 7.09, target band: 8.1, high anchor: 9.21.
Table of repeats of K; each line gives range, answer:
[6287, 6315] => 8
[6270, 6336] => 8.2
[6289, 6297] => 7.25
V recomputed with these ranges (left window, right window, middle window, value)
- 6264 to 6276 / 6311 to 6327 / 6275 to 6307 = 2.0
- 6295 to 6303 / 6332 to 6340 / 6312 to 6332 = -0.5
